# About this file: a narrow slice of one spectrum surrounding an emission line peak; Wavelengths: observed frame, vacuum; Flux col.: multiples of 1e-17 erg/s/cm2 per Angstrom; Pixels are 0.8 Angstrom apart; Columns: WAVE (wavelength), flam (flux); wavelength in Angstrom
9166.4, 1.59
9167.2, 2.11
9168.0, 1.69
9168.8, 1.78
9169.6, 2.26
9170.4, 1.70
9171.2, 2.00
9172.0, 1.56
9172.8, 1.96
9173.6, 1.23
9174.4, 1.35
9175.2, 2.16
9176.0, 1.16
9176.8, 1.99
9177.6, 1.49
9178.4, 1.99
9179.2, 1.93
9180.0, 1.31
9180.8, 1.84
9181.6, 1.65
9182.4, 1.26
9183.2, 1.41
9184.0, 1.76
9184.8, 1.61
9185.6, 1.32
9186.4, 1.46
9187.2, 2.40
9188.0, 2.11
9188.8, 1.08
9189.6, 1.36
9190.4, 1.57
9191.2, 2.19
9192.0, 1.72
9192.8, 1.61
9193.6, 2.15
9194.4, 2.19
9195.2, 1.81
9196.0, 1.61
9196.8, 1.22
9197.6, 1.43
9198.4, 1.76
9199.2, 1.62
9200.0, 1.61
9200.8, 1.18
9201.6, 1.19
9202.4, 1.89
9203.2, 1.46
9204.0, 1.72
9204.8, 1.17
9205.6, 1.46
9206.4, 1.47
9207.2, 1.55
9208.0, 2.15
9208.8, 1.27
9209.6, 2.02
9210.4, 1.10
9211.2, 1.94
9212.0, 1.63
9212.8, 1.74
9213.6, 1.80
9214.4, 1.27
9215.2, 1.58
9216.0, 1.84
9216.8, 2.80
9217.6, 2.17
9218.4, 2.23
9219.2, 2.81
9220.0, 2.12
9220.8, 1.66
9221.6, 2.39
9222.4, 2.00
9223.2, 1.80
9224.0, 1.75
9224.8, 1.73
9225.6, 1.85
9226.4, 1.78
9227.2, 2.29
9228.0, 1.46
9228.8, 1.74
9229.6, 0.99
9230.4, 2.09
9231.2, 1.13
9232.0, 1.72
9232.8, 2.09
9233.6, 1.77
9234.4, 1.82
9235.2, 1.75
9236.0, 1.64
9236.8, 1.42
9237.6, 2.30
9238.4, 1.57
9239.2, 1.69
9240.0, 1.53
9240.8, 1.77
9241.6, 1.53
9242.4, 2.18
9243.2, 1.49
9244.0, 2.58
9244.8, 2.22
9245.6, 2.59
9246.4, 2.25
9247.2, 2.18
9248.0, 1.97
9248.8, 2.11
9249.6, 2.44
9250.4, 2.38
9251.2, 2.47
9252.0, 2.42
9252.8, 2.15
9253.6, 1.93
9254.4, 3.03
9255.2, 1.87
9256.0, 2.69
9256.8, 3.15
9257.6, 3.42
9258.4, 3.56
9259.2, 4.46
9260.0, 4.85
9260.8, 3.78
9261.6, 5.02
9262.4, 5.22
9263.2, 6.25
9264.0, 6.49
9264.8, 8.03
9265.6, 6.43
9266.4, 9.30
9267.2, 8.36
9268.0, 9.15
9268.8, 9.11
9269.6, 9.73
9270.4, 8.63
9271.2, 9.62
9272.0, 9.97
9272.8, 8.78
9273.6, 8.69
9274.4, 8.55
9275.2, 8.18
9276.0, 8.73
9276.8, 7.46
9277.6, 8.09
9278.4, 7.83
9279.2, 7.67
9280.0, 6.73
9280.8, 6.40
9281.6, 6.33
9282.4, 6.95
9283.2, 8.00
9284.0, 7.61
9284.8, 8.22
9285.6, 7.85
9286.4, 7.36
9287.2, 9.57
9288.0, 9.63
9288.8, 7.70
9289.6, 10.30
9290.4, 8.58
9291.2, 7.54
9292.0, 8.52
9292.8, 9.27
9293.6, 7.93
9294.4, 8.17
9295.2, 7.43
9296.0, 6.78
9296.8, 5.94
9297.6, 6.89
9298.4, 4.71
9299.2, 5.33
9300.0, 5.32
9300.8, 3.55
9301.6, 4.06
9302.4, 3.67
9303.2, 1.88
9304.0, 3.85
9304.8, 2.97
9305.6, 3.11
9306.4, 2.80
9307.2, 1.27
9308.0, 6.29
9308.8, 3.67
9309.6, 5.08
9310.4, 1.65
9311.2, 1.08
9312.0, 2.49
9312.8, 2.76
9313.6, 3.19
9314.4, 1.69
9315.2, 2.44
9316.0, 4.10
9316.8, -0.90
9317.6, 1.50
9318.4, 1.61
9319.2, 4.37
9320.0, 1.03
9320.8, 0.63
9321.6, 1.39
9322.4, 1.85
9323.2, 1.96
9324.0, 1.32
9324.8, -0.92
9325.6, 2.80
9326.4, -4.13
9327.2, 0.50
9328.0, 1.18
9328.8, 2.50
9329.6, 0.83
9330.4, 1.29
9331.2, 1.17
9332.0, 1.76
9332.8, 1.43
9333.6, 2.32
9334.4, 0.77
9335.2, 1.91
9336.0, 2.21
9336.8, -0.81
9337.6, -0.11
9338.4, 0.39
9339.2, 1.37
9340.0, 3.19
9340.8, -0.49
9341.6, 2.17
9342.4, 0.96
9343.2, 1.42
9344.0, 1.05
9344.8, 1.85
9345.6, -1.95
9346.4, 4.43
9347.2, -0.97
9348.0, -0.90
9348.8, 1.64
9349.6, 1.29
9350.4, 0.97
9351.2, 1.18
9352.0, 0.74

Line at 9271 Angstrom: [S II] 6716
